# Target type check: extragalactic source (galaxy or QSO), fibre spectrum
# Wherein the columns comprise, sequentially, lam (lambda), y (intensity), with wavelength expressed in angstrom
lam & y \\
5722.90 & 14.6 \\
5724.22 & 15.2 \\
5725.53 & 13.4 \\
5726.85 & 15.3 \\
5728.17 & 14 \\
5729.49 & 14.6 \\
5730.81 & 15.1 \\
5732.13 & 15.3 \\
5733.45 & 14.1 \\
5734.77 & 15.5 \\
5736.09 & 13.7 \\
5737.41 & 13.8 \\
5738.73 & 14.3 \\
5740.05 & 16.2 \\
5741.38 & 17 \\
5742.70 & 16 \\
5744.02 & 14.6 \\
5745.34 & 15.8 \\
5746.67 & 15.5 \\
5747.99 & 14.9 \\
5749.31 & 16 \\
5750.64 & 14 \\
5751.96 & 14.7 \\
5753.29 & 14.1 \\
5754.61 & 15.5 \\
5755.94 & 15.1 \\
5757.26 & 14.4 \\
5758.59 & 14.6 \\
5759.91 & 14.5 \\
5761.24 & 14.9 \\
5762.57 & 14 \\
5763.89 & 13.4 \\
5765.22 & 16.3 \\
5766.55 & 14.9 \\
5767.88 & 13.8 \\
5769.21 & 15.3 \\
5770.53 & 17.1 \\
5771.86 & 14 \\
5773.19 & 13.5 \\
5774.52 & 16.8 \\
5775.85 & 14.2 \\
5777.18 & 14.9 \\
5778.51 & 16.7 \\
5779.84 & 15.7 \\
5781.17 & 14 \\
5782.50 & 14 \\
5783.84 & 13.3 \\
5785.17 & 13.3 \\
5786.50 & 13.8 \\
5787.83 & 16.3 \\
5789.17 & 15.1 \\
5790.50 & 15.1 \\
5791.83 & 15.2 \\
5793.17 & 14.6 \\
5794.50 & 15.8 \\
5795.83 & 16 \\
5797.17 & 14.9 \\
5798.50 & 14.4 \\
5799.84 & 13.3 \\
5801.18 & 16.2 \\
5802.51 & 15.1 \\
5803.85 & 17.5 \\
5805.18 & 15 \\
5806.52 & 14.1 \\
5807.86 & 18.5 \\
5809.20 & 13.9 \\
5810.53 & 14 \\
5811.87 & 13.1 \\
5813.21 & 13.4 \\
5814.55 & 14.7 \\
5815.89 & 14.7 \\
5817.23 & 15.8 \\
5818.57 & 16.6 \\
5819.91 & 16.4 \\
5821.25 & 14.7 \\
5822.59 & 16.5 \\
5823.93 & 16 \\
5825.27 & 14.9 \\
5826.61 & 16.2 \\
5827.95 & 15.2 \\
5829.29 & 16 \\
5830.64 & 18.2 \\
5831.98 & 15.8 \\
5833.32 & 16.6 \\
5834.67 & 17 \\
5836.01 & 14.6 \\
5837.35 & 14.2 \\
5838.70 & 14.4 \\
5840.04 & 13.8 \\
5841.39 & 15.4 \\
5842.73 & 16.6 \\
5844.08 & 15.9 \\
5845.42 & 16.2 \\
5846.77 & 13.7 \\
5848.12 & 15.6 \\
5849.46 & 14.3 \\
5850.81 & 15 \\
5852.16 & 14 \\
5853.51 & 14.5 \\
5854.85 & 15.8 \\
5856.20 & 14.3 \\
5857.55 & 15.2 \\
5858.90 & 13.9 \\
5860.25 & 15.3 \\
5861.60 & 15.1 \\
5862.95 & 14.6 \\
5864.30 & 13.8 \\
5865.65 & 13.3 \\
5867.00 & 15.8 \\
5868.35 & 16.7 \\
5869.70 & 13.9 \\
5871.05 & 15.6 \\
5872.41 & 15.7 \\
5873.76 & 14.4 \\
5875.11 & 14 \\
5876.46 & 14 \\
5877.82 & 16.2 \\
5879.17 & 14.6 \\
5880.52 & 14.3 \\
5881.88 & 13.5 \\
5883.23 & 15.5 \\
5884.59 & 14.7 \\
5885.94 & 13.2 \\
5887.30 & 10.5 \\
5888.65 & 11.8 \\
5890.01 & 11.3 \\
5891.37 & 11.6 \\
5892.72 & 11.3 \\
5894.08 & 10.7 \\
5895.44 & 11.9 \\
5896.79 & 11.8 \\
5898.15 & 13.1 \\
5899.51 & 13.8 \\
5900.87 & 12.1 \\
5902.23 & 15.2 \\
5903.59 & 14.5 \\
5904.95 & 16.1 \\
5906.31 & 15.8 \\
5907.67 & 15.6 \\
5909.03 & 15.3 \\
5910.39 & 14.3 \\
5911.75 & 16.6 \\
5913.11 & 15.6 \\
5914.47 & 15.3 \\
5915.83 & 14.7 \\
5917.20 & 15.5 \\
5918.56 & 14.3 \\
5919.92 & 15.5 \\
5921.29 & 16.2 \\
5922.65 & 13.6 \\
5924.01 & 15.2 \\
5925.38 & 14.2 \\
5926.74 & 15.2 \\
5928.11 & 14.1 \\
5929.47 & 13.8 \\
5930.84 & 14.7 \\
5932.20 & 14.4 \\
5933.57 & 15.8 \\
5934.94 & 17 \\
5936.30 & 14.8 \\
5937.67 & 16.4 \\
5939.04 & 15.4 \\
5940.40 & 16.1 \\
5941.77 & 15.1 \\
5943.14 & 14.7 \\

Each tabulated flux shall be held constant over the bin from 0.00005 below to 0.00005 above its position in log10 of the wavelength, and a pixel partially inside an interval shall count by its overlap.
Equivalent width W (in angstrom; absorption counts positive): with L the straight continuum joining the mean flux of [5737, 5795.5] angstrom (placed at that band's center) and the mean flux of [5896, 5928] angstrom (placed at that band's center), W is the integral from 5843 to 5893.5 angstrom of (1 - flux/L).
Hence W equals 1.7 angstrom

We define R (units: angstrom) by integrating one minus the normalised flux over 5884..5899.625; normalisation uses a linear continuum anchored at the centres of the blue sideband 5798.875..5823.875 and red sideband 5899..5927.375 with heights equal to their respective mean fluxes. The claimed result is 3.08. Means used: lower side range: 15.2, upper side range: 15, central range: 12.1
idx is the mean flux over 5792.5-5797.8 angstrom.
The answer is 15.3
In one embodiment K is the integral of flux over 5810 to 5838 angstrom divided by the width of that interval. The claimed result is 15.5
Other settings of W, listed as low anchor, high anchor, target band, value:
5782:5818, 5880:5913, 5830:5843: -1.14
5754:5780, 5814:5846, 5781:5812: 0.82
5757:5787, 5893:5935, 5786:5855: -3.12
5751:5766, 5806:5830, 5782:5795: 0.29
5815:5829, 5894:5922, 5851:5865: 0.51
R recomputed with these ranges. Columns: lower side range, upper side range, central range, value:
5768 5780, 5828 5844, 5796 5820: 0.65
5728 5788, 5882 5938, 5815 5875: -3.23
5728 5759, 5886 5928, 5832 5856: -1.36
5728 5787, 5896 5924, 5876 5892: 1.44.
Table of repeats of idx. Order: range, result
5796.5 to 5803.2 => 14.8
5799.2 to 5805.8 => 15.4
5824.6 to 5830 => 15.6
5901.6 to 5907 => 15.4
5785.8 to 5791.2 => 15.1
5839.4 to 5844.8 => 15.4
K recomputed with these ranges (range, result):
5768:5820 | 15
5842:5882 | 14.9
